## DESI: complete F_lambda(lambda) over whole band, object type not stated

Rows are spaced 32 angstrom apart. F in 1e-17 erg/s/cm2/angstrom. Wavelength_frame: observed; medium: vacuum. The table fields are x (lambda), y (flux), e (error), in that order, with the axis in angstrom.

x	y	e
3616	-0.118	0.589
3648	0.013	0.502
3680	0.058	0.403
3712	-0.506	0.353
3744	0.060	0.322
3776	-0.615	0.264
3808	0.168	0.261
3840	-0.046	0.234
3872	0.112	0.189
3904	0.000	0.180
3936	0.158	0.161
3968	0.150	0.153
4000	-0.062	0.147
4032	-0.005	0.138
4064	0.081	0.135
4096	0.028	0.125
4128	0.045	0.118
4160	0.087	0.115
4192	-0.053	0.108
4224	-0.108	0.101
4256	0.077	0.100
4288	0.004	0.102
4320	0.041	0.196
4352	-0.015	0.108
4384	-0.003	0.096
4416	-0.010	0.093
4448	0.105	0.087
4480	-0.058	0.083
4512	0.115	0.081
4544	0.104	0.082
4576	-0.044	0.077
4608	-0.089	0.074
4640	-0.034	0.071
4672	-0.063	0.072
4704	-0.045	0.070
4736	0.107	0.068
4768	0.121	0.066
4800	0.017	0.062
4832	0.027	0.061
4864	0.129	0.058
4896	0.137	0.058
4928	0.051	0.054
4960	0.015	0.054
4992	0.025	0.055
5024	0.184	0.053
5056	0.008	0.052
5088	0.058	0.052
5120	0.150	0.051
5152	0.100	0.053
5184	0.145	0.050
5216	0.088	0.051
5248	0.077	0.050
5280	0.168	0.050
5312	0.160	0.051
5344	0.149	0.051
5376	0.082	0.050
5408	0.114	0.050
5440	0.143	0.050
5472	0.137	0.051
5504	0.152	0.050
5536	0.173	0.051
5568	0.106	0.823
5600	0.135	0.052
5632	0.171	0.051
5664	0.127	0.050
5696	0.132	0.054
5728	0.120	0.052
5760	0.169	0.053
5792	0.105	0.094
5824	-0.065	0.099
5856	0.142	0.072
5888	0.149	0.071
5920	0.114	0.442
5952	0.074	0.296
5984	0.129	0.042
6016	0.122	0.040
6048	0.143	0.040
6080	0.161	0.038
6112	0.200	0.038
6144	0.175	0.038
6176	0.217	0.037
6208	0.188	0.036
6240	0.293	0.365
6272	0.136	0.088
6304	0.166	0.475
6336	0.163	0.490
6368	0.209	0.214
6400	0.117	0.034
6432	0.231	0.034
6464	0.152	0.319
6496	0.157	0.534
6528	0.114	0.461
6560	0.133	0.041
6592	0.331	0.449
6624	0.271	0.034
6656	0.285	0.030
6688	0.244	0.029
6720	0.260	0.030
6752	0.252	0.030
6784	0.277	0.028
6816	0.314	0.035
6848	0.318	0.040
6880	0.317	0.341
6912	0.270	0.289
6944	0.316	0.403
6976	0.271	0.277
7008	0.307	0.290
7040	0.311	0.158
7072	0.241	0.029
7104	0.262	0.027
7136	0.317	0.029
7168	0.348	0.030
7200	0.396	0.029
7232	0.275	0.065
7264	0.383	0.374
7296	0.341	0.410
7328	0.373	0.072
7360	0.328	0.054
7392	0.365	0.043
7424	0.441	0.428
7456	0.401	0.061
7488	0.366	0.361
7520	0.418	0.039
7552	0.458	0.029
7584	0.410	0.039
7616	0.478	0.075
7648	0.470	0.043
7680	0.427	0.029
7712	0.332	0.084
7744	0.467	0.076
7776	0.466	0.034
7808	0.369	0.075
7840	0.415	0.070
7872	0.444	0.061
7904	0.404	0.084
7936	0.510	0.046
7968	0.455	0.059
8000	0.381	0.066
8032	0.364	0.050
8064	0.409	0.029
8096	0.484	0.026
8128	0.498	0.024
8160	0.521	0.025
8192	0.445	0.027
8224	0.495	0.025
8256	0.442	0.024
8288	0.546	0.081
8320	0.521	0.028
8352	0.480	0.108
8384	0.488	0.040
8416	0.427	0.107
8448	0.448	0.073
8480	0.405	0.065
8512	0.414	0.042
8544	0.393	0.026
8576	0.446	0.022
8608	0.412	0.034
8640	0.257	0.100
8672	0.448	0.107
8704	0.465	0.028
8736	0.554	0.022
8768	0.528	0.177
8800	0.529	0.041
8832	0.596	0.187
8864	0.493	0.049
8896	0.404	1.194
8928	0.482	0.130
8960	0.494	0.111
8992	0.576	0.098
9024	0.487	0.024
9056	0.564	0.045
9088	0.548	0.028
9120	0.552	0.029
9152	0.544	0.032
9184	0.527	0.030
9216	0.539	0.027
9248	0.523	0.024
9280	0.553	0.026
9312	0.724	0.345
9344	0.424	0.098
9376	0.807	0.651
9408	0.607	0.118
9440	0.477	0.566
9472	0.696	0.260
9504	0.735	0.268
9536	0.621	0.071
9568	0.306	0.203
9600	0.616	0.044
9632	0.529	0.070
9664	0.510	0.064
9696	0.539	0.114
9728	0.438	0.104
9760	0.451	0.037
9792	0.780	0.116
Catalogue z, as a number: 0.648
